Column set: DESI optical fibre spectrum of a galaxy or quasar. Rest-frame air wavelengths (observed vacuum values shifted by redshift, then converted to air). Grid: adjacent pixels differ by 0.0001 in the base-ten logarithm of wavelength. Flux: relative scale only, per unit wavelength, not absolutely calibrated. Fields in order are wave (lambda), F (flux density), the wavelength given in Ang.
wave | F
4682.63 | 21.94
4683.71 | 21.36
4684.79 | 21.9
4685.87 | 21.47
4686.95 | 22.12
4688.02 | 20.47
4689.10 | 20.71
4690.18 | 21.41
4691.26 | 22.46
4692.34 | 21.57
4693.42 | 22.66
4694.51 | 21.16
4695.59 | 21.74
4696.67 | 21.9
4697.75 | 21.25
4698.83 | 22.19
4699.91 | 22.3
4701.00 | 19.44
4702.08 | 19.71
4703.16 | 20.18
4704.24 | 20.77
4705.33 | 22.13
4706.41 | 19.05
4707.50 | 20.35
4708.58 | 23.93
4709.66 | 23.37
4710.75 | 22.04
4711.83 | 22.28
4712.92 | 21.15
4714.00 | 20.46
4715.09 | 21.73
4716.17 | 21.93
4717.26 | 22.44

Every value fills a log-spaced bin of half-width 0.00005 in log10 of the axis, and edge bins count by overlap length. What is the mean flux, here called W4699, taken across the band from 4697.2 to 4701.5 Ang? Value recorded 21.3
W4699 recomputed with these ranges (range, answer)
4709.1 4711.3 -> 22.8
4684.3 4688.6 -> 21.5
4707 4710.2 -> 22.6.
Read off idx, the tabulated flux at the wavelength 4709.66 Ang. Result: 23.37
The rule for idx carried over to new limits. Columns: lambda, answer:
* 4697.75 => 21.25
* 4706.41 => 19.05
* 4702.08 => 19.71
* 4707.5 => 20.35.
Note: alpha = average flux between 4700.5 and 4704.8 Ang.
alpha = 20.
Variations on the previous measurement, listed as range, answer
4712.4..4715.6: 21.1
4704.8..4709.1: 21.4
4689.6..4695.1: 21.8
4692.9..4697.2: 21.8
